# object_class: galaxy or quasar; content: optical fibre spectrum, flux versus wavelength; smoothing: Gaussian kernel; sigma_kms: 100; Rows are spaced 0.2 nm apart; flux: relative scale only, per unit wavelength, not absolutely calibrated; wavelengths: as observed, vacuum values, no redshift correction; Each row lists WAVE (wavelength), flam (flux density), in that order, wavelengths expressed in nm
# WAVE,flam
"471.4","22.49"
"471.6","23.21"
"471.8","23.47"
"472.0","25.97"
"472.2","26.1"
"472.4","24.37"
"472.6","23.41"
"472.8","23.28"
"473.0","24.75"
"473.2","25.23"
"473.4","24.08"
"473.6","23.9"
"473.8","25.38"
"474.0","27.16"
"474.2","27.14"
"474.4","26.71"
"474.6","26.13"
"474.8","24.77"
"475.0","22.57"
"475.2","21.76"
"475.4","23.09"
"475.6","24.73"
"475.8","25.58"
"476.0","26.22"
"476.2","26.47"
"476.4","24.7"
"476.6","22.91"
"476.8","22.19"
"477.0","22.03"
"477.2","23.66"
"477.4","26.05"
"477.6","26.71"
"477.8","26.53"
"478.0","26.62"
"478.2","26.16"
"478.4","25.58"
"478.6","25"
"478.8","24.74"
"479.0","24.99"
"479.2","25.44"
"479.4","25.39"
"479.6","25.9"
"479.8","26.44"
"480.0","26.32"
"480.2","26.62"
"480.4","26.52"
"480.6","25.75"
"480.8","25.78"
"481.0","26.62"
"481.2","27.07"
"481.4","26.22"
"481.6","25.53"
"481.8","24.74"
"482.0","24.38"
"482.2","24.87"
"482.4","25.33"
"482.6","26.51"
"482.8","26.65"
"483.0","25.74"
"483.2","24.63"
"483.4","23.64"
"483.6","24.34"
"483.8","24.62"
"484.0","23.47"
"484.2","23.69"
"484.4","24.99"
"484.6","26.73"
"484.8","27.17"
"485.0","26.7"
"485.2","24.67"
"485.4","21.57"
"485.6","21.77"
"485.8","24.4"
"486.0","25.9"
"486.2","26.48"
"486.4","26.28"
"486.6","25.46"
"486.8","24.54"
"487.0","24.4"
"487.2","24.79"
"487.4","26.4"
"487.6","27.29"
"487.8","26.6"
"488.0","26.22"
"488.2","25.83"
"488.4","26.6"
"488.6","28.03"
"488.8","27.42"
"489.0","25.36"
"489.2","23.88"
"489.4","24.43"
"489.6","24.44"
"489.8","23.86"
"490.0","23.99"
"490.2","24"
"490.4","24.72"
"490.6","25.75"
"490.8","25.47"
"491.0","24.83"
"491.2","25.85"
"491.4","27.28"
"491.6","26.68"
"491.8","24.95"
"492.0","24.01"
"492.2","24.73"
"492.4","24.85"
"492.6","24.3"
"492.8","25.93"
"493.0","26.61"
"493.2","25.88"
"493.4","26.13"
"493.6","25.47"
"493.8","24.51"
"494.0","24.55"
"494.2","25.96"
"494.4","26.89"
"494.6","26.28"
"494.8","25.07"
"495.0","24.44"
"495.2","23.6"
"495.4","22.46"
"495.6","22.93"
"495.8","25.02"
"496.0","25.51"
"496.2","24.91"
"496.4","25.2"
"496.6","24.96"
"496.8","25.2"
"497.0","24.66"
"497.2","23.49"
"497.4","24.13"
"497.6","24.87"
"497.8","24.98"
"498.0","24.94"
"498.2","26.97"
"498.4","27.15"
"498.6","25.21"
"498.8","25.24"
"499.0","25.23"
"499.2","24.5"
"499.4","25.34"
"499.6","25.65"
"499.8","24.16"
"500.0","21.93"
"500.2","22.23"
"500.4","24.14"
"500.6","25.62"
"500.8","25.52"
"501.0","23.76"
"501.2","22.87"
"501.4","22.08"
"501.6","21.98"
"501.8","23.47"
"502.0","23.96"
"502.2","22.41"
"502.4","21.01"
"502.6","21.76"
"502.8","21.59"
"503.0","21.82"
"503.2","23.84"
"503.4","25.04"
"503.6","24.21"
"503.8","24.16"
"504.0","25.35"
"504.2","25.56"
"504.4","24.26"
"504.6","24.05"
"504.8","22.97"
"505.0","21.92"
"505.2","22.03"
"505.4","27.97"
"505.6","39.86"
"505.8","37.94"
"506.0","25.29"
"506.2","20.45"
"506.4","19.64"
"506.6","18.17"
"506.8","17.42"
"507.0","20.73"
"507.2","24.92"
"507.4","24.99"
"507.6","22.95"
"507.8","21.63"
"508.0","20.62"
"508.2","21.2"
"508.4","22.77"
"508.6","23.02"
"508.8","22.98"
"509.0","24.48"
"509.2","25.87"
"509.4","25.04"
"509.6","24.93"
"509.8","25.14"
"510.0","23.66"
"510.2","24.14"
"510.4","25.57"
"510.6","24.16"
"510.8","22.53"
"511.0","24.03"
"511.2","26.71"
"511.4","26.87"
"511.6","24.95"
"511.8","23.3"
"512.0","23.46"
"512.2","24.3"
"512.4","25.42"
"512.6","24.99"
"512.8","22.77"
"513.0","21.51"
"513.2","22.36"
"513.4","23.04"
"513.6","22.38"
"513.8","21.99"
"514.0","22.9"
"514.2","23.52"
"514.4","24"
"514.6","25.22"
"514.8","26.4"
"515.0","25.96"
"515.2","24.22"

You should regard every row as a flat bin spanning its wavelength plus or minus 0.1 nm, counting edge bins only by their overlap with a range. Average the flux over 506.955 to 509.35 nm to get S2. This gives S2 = 23.1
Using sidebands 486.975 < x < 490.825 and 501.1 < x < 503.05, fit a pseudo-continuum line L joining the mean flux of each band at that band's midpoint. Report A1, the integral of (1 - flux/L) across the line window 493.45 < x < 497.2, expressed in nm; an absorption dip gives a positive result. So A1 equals -0.14 nm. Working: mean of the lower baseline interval 25.5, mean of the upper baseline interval 22.3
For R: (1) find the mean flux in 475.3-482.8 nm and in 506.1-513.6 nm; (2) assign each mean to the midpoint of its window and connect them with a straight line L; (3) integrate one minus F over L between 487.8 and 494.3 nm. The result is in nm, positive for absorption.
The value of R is -0.22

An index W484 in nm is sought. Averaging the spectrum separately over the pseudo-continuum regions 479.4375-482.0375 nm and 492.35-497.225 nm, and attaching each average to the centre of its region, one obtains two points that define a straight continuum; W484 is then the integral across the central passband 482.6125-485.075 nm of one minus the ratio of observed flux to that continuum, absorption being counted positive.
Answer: 0.05 nm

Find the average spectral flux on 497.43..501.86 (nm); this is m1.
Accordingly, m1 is 24.5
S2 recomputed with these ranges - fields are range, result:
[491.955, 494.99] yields 25.4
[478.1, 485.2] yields 25.5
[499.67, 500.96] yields 24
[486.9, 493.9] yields 25.5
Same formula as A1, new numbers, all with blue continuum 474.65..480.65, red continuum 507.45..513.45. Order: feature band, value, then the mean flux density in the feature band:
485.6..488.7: -0.14 nm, 25.8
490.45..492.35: -0.07 nm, 25.5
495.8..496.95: -0.04 nm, 25.1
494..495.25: -0.05 nm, 25.4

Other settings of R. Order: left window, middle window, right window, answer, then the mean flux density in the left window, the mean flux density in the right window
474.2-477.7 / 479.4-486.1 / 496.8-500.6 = -0.19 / 24.6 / 24.7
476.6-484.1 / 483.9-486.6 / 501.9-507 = 0.02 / 25.3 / 24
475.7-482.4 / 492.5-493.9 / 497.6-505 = -0.06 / 25.4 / 24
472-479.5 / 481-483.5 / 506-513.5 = -0.09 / 24.9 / 23.3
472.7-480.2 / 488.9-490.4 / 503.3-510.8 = 0.02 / 25.1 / 24.2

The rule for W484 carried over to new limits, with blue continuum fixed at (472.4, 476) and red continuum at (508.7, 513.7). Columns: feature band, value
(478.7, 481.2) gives -0.131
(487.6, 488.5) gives -0.070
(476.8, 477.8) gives 0.005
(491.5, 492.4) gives -0.022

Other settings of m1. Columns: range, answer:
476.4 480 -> 25.1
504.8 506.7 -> 25.8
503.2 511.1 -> 24.1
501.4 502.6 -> 22.5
